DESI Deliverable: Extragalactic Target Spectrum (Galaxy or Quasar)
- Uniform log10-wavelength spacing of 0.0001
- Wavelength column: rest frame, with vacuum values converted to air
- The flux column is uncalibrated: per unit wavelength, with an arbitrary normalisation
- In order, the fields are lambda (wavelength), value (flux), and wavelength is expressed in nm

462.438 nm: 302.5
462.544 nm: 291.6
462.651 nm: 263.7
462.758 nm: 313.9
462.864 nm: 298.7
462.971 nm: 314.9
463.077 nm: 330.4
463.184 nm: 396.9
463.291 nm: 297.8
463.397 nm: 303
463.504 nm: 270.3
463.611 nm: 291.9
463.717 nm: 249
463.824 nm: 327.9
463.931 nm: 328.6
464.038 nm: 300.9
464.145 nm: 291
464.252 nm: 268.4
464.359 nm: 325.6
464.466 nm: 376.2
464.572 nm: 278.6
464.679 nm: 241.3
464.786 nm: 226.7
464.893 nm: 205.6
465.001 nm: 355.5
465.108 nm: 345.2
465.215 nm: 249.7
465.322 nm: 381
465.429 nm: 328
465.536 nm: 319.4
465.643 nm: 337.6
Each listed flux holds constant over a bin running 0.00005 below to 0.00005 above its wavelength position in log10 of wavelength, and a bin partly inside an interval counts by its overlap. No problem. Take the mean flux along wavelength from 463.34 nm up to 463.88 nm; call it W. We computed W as 289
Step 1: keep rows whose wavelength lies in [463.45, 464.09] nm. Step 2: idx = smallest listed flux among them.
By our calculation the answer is 249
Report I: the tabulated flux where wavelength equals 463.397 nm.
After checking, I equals 303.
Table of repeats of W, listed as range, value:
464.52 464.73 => 260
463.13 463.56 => 316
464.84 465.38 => 307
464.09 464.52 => 316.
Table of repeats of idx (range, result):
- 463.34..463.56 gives 270.3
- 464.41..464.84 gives 226.7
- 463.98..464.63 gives 268.4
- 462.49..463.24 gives 263.7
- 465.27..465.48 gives 328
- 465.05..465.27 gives 249.7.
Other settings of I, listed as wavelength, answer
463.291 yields 297.8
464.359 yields 325.6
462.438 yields 302.5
